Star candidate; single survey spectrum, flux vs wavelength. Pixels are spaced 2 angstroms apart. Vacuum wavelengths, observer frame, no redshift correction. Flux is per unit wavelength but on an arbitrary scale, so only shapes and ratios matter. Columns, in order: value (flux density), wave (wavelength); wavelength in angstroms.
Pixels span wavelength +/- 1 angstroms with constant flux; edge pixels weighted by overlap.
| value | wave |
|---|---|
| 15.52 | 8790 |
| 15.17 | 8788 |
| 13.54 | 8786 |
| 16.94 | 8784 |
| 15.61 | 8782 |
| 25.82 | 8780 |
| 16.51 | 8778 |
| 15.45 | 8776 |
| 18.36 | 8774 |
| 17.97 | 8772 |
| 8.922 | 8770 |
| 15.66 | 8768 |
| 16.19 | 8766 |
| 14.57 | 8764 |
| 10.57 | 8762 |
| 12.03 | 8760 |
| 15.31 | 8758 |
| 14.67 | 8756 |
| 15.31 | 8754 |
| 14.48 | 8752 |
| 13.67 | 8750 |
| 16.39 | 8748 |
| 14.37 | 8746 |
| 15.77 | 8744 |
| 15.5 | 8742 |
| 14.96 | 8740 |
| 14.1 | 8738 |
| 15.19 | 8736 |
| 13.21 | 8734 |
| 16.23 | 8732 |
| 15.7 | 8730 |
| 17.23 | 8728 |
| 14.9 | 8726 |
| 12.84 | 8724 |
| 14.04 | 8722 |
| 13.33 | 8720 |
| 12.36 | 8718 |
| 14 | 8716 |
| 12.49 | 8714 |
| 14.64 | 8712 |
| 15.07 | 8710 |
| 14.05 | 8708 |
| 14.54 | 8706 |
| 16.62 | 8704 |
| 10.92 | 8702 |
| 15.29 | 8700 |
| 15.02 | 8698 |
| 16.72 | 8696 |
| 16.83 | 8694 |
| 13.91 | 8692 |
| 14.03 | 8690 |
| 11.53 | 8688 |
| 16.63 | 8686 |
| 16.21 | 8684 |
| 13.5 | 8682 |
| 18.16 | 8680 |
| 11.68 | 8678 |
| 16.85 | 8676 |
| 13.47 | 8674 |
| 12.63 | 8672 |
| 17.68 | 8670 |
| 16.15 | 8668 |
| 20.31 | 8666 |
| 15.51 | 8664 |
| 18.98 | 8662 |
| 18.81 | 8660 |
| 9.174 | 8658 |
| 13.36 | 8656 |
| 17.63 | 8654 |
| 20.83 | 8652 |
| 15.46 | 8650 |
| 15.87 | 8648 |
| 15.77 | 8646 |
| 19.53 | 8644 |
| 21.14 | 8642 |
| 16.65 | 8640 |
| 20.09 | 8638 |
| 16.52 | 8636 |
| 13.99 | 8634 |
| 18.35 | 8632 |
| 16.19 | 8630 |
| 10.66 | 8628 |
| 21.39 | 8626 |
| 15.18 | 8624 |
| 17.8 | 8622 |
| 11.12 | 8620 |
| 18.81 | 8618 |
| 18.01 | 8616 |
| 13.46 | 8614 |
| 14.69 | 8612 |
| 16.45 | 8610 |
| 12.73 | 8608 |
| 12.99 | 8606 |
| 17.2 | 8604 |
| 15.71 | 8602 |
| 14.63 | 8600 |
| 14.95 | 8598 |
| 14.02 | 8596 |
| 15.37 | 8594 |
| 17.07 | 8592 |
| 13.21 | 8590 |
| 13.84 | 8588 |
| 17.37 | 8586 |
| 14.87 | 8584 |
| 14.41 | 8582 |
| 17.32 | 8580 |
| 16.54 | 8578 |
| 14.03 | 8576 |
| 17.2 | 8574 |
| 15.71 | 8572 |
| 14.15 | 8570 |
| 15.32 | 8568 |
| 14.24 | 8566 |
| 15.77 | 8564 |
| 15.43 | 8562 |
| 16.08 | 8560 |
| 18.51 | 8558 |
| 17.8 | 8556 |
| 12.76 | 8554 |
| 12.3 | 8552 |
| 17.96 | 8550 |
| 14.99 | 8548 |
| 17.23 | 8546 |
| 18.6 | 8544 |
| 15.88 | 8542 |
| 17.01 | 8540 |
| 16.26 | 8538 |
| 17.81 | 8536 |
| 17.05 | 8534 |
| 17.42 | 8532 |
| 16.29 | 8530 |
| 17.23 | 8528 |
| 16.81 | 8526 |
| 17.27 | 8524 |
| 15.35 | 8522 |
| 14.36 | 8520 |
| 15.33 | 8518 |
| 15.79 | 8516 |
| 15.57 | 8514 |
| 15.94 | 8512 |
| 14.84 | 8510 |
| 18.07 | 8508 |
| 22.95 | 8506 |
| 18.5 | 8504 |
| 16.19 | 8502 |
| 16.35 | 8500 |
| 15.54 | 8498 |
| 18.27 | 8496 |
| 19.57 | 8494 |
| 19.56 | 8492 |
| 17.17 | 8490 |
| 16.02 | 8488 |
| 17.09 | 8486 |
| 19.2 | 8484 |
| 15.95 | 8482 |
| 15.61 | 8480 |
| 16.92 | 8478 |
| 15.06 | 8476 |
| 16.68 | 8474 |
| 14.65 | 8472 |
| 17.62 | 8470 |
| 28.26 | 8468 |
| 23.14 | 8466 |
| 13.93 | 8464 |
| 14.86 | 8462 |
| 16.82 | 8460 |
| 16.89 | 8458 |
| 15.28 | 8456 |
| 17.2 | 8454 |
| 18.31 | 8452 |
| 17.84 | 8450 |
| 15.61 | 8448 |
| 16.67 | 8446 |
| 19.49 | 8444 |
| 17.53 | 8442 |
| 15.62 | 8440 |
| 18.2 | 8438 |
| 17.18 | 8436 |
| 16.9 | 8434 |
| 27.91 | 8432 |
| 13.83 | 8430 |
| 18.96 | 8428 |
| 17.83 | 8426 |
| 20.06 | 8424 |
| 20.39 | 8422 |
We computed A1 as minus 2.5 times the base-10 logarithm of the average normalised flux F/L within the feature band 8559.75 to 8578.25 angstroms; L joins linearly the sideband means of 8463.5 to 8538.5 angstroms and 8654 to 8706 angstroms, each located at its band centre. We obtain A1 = 0.08 mag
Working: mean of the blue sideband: 17.3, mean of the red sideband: 15.2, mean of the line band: 15.4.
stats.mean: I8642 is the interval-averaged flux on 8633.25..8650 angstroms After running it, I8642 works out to 17.4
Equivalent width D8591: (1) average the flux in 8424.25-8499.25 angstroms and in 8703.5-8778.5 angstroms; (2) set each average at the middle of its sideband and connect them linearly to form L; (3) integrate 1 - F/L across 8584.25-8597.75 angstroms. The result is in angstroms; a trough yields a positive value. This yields 1.0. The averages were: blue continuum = 17.7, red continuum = 14.6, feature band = 15.1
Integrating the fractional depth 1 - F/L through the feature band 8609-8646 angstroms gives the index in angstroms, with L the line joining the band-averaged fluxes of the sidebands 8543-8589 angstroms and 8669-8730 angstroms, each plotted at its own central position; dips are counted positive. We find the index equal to -3.5 angstroms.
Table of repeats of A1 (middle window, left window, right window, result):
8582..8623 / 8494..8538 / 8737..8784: 0.08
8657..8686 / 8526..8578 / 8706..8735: -0.06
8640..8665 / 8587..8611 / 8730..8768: -0.14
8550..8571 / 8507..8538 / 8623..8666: 0.08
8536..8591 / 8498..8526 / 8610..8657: 0.06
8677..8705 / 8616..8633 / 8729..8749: 0.06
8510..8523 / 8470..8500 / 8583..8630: 0.08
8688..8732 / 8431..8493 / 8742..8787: 0.09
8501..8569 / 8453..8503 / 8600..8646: 0.03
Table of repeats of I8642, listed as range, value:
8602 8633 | 15.7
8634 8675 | 16.7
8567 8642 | 15.7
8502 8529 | 16.7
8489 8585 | 16.4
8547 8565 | 15.7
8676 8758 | 14.7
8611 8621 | 15.2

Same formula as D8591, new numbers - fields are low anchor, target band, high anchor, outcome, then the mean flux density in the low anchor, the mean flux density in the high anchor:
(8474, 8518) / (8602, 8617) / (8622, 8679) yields 1.4 angstroms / 17.1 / 16.4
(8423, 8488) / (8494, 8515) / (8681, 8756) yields -0.3 angstroms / 17.7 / 14.6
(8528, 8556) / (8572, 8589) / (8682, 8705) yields 0.3 angstroms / 16.4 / 14.8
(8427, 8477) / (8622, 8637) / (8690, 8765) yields -0.5 angstroms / 17.8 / 14.5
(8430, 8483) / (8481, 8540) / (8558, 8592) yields -1.3 angstroms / 17.6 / 15.5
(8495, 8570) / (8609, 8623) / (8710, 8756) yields -0.1 angstroms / 16.4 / 14.6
